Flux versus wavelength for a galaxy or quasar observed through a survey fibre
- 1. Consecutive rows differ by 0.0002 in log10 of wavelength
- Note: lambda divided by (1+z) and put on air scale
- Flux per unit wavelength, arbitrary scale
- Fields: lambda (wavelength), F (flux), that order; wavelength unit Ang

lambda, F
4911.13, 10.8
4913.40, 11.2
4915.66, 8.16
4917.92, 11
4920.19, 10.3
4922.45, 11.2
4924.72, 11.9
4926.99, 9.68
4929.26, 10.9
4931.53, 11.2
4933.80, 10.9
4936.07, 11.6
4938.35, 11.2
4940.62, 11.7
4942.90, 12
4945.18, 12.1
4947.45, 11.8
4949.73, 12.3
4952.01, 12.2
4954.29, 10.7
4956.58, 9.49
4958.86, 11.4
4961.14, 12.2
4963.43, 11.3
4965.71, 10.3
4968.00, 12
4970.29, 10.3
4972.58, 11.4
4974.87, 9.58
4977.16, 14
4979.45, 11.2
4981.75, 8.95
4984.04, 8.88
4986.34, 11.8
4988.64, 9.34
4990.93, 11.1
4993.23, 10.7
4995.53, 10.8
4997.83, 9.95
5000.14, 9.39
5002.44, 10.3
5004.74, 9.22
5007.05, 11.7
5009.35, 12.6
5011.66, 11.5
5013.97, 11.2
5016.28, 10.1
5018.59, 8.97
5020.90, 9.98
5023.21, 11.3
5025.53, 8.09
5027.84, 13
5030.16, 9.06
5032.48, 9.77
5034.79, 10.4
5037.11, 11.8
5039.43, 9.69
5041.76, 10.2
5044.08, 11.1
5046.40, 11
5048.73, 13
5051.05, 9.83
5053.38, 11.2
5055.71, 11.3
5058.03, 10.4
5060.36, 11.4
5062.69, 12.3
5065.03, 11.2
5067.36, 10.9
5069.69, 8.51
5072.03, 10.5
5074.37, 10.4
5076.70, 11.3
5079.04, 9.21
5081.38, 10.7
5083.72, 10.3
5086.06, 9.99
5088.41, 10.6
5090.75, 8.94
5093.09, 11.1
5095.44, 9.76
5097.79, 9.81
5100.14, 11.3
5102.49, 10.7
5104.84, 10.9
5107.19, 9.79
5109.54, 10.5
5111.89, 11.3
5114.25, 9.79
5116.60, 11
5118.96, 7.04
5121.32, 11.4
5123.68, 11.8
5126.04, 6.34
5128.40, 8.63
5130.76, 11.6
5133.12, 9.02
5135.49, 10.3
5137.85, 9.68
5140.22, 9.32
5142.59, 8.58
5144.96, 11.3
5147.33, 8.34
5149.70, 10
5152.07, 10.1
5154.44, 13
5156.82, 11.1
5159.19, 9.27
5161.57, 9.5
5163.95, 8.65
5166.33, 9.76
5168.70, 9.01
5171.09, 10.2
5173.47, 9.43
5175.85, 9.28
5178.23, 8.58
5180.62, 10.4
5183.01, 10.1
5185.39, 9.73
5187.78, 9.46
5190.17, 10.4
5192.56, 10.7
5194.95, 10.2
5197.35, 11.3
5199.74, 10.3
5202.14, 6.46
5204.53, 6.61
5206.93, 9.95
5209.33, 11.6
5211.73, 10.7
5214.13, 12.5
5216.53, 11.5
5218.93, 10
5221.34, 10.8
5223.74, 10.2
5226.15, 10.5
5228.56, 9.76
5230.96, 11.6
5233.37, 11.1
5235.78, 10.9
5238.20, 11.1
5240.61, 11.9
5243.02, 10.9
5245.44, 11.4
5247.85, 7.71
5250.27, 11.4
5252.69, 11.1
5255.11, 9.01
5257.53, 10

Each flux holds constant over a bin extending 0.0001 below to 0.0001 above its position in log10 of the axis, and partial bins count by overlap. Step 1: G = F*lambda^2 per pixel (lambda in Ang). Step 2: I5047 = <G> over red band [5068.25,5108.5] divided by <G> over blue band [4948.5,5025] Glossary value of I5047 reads 0.99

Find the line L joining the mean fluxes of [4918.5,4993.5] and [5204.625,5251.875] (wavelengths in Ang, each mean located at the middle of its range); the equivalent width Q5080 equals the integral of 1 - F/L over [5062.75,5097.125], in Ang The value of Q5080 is 1.9 Ang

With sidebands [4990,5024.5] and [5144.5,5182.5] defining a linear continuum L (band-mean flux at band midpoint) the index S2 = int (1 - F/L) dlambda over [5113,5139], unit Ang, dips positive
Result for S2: 0.8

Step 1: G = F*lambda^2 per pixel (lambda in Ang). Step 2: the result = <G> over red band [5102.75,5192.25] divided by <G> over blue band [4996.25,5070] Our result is 0.97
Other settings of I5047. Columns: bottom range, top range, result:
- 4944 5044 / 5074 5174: 0.98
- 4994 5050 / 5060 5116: 1.01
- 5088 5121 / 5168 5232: 1.02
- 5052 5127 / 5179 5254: 1.05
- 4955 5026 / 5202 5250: 1.08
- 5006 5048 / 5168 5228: 1.00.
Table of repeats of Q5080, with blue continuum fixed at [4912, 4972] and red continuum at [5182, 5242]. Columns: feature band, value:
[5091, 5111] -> 0.5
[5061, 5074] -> 0.1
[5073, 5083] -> 0.3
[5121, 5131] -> 0.9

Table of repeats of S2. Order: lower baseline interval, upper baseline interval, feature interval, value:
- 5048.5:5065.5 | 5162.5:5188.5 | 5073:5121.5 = 1.8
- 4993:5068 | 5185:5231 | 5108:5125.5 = 0.4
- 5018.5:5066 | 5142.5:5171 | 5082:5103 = 0.2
